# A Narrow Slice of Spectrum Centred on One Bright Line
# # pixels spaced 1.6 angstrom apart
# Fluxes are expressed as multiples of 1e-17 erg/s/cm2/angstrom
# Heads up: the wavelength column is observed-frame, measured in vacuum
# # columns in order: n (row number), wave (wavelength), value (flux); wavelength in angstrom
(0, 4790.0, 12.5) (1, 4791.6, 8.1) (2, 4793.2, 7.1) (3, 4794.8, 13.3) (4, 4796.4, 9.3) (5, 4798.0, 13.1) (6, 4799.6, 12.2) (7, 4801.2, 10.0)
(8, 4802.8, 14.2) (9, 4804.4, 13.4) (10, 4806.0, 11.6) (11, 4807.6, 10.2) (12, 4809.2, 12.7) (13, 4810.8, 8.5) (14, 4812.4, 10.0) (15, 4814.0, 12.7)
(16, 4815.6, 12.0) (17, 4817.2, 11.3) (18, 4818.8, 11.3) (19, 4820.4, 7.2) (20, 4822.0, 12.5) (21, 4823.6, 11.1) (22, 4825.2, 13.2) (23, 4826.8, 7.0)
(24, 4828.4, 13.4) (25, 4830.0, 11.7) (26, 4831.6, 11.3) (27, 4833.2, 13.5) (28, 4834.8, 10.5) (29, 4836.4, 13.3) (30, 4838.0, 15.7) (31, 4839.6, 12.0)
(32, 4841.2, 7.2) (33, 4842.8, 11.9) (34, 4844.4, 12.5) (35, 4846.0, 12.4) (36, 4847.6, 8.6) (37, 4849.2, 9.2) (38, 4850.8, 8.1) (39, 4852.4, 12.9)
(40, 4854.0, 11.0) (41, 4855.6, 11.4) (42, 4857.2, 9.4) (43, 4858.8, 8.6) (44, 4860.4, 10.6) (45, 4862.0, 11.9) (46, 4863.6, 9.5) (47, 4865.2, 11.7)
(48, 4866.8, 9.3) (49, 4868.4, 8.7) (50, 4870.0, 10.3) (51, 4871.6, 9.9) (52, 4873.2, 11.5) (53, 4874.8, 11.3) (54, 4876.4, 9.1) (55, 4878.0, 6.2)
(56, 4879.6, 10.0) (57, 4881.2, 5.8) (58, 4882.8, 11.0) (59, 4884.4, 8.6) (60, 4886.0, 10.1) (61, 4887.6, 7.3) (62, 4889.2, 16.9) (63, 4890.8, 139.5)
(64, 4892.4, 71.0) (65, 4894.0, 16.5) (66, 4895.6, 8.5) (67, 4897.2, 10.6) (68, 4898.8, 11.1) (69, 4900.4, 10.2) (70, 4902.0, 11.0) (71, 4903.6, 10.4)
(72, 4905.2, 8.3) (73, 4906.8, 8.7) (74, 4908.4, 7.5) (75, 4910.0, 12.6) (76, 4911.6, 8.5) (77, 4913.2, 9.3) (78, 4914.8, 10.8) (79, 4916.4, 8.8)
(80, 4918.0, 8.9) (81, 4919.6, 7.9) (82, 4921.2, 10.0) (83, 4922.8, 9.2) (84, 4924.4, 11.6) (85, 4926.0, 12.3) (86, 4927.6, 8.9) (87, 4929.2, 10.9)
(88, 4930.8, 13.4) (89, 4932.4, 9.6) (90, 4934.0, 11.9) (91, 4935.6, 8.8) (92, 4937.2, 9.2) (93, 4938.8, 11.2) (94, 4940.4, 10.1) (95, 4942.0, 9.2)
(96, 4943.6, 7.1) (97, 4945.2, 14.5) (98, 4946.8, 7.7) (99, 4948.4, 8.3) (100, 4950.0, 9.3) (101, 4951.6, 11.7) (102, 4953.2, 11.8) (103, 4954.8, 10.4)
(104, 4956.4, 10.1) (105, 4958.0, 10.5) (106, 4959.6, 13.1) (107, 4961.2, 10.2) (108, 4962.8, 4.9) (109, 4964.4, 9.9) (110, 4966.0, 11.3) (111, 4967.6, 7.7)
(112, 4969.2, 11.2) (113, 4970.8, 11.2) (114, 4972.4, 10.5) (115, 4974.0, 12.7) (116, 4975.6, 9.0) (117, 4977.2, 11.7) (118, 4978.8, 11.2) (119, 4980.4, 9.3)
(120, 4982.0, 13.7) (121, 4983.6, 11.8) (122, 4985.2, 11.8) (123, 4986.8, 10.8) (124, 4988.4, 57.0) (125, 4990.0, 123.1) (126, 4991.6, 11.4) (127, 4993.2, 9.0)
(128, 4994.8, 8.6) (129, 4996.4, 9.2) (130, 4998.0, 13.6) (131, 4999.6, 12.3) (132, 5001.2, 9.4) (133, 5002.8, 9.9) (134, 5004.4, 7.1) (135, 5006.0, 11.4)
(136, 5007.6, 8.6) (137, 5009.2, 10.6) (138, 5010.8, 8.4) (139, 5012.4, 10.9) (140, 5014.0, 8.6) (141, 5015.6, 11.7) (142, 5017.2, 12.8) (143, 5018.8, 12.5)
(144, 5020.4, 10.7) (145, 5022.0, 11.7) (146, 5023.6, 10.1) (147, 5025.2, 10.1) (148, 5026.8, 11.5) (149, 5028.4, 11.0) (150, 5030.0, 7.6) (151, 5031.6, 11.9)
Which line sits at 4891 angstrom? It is H-beta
